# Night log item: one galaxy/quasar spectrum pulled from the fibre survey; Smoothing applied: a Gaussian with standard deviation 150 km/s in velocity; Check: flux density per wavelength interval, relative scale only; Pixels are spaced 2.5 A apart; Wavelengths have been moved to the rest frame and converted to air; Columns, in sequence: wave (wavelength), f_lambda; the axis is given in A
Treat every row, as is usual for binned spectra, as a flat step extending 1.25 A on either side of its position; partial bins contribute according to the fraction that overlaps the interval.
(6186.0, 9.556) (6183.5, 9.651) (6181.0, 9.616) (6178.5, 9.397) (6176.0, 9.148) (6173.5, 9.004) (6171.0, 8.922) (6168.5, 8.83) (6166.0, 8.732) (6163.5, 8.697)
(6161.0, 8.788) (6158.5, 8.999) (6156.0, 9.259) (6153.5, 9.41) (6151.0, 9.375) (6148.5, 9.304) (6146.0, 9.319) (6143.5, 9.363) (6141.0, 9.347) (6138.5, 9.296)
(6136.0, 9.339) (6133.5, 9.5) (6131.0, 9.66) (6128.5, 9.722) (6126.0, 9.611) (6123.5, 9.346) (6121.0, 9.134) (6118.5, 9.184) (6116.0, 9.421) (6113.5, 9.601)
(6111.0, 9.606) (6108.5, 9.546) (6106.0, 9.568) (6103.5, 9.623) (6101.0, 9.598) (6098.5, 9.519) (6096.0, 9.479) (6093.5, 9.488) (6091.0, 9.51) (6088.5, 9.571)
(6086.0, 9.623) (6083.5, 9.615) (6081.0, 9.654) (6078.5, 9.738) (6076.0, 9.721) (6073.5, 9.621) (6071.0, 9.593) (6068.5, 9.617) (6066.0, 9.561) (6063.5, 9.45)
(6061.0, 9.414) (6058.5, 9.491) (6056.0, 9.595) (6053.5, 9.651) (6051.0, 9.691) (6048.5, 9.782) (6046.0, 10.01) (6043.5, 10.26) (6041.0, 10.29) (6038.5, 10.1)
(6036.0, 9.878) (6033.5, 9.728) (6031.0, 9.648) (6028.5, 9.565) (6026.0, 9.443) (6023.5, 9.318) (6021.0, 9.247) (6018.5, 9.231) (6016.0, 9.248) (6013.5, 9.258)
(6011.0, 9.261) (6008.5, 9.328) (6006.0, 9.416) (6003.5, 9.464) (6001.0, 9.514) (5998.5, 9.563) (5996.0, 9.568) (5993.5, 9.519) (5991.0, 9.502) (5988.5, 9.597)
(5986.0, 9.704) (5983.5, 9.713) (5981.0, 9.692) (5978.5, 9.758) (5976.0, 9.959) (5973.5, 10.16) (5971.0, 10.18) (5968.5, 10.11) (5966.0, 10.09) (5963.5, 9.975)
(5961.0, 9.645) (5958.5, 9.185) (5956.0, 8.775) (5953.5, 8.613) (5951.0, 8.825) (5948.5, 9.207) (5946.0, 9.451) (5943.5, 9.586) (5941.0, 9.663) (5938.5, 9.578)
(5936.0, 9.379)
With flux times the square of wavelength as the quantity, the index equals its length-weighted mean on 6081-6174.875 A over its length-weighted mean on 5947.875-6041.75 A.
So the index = 1.02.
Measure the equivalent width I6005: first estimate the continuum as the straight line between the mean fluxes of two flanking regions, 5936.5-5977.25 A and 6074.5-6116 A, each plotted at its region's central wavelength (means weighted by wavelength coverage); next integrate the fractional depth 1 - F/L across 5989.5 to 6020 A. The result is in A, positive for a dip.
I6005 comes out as 0.52 A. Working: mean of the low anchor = 9.56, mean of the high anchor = 9.59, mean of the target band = 9.41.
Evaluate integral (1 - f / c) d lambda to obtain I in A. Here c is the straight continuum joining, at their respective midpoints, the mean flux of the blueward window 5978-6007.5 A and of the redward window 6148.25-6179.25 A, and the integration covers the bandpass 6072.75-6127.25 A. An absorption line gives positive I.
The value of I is -1.7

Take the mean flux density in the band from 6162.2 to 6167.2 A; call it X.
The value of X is 8.72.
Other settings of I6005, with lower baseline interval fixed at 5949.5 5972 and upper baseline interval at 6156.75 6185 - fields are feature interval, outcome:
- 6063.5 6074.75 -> -0.4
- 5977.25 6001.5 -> -0.5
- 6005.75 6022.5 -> 0.2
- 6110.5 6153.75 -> -1.2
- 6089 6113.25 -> -0.9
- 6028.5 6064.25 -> -1.8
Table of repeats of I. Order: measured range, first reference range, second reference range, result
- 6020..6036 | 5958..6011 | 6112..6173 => 0.08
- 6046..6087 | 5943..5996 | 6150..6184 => -1.19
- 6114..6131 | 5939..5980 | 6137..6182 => -0.37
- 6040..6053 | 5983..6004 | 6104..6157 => -0.64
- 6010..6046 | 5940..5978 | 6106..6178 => -0.64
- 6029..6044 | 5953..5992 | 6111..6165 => -0.63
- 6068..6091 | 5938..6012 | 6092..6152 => -0.36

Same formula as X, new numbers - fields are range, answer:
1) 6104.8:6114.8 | 9.58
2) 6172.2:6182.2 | 9.29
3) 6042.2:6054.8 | 9.88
